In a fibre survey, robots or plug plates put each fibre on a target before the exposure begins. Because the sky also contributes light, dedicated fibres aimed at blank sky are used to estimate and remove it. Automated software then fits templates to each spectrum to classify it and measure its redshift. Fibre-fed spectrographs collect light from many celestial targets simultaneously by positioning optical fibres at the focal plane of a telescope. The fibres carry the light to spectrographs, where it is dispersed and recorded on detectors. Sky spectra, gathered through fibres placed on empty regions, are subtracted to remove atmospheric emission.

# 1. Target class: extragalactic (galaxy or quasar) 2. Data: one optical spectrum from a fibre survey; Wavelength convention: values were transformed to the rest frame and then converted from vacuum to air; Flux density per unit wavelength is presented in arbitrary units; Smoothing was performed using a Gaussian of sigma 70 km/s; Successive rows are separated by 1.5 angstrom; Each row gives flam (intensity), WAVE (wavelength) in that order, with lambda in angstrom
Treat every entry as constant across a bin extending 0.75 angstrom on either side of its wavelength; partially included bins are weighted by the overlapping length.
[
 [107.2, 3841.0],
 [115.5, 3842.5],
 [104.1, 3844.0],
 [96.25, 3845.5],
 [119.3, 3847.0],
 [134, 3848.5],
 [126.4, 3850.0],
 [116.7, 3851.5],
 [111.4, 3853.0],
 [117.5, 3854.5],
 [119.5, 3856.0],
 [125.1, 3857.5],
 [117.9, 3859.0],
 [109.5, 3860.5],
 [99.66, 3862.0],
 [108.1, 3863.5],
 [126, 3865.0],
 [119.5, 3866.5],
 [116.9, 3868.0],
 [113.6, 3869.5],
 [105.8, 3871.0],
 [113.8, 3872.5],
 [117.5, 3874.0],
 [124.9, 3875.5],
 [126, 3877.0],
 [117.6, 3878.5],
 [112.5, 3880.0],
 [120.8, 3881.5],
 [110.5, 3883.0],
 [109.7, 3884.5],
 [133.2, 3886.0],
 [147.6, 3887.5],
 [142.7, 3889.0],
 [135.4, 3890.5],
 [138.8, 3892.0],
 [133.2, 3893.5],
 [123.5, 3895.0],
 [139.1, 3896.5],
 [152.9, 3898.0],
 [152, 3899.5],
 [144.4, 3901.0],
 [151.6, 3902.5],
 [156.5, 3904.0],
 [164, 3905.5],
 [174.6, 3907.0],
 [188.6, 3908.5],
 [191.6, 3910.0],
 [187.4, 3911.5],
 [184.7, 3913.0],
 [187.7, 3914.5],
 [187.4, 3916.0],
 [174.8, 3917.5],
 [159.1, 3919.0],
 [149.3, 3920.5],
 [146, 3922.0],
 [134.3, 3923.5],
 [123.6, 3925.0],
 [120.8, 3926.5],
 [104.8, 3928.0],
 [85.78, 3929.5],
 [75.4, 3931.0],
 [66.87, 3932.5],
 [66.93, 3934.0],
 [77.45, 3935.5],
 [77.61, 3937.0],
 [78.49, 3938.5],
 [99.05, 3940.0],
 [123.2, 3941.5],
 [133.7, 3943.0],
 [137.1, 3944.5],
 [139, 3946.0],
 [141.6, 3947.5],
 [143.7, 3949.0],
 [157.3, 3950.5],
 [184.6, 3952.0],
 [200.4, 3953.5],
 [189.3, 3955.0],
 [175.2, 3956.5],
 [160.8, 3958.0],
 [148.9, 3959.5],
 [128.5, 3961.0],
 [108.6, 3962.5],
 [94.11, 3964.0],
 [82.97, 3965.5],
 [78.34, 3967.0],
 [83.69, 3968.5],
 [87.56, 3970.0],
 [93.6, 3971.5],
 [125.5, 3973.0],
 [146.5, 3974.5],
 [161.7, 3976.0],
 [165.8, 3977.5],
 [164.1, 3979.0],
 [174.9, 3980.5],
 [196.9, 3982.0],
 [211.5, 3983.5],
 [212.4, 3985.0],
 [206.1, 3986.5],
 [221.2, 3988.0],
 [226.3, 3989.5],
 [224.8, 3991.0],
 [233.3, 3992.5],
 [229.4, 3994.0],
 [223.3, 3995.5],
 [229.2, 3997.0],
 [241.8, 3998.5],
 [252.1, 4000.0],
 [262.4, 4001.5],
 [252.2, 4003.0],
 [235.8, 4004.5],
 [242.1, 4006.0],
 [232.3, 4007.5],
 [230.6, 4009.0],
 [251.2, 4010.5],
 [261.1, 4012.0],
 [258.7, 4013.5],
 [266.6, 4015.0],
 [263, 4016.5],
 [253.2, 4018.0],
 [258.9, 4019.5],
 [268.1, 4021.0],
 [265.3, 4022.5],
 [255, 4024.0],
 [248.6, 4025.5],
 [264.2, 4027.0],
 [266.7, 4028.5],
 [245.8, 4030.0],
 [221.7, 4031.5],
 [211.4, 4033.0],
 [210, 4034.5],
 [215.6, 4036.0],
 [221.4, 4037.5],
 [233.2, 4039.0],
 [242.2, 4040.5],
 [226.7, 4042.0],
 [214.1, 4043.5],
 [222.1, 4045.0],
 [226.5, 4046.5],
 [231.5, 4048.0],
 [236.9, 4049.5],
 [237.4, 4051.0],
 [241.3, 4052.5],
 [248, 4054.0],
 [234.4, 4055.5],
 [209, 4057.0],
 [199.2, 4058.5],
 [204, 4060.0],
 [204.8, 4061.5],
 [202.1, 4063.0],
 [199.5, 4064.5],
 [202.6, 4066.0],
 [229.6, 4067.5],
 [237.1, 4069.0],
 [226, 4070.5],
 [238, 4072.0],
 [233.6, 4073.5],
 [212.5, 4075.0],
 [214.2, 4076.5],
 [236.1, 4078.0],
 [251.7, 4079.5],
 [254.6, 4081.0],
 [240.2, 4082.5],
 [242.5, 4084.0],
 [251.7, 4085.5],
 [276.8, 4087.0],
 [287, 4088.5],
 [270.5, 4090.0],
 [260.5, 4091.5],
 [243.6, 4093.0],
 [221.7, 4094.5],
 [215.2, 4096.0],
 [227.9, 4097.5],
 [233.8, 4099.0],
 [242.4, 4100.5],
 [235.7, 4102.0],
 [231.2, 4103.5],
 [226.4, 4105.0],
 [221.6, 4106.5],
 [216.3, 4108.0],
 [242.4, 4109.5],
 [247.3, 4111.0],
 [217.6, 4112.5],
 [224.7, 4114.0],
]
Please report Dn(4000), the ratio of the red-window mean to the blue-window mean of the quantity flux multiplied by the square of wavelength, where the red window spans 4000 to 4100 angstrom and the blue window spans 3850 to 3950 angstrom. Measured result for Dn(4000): 2.0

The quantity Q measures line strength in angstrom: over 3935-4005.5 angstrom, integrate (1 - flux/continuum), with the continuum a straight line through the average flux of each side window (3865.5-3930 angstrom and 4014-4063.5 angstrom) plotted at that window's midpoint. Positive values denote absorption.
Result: 9.8 angstrom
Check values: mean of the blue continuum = 140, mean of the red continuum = 235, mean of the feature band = 165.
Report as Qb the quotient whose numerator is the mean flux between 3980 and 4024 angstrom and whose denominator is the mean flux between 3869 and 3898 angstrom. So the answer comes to 1.9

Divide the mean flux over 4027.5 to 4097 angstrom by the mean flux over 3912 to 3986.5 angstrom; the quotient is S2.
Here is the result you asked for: 1.7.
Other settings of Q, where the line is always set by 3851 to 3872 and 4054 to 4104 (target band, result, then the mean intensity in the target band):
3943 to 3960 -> 0.3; 161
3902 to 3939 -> 2.0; 137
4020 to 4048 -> -3.9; 237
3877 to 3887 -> 0.6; 119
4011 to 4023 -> -3.8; 262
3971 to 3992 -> -0.2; 182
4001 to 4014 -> -3.6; 247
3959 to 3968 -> 3.4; 105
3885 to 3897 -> -0.5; 136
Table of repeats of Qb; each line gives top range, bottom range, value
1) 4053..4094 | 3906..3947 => 1.76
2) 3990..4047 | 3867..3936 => 1.79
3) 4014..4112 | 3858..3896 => 1.95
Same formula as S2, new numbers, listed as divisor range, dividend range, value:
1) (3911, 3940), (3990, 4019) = 1.96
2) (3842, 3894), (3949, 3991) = 1.31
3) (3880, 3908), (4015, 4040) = 1.74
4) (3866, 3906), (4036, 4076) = 1.71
